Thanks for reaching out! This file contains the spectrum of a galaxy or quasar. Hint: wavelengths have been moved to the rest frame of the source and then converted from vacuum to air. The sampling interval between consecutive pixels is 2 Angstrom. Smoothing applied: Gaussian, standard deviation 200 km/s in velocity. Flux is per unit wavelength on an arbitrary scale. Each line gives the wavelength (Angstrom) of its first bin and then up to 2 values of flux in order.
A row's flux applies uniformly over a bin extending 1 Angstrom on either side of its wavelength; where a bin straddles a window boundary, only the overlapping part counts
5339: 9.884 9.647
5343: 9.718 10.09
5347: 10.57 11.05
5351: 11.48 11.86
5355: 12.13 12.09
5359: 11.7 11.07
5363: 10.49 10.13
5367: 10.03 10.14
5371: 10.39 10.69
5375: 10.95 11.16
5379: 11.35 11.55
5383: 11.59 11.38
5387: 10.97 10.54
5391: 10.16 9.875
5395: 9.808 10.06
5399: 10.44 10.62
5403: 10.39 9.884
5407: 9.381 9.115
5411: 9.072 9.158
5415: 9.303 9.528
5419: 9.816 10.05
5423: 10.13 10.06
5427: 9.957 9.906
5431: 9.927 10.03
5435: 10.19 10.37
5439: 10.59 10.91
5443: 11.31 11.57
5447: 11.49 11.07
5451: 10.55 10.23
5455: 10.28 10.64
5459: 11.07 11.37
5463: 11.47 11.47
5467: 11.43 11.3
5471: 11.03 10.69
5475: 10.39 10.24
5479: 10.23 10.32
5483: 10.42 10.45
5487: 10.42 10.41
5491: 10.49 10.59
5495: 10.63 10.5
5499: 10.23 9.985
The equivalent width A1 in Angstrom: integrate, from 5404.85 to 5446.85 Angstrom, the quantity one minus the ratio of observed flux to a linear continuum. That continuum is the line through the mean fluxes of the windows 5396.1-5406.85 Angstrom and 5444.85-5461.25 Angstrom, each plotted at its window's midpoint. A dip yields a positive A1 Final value 1.9 Angstrom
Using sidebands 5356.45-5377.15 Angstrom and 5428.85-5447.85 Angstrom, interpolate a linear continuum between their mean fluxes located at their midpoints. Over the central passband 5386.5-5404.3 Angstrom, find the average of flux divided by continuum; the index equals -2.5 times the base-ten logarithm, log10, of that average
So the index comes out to 0.04 mag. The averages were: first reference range 10.8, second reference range 10.7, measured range 10.3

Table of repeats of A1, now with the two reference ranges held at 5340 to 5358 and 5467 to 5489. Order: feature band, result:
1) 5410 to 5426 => 1.7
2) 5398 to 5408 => 0.6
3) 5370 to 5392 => -0.2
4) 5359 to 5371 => 0.5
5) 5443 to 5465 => -0.7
